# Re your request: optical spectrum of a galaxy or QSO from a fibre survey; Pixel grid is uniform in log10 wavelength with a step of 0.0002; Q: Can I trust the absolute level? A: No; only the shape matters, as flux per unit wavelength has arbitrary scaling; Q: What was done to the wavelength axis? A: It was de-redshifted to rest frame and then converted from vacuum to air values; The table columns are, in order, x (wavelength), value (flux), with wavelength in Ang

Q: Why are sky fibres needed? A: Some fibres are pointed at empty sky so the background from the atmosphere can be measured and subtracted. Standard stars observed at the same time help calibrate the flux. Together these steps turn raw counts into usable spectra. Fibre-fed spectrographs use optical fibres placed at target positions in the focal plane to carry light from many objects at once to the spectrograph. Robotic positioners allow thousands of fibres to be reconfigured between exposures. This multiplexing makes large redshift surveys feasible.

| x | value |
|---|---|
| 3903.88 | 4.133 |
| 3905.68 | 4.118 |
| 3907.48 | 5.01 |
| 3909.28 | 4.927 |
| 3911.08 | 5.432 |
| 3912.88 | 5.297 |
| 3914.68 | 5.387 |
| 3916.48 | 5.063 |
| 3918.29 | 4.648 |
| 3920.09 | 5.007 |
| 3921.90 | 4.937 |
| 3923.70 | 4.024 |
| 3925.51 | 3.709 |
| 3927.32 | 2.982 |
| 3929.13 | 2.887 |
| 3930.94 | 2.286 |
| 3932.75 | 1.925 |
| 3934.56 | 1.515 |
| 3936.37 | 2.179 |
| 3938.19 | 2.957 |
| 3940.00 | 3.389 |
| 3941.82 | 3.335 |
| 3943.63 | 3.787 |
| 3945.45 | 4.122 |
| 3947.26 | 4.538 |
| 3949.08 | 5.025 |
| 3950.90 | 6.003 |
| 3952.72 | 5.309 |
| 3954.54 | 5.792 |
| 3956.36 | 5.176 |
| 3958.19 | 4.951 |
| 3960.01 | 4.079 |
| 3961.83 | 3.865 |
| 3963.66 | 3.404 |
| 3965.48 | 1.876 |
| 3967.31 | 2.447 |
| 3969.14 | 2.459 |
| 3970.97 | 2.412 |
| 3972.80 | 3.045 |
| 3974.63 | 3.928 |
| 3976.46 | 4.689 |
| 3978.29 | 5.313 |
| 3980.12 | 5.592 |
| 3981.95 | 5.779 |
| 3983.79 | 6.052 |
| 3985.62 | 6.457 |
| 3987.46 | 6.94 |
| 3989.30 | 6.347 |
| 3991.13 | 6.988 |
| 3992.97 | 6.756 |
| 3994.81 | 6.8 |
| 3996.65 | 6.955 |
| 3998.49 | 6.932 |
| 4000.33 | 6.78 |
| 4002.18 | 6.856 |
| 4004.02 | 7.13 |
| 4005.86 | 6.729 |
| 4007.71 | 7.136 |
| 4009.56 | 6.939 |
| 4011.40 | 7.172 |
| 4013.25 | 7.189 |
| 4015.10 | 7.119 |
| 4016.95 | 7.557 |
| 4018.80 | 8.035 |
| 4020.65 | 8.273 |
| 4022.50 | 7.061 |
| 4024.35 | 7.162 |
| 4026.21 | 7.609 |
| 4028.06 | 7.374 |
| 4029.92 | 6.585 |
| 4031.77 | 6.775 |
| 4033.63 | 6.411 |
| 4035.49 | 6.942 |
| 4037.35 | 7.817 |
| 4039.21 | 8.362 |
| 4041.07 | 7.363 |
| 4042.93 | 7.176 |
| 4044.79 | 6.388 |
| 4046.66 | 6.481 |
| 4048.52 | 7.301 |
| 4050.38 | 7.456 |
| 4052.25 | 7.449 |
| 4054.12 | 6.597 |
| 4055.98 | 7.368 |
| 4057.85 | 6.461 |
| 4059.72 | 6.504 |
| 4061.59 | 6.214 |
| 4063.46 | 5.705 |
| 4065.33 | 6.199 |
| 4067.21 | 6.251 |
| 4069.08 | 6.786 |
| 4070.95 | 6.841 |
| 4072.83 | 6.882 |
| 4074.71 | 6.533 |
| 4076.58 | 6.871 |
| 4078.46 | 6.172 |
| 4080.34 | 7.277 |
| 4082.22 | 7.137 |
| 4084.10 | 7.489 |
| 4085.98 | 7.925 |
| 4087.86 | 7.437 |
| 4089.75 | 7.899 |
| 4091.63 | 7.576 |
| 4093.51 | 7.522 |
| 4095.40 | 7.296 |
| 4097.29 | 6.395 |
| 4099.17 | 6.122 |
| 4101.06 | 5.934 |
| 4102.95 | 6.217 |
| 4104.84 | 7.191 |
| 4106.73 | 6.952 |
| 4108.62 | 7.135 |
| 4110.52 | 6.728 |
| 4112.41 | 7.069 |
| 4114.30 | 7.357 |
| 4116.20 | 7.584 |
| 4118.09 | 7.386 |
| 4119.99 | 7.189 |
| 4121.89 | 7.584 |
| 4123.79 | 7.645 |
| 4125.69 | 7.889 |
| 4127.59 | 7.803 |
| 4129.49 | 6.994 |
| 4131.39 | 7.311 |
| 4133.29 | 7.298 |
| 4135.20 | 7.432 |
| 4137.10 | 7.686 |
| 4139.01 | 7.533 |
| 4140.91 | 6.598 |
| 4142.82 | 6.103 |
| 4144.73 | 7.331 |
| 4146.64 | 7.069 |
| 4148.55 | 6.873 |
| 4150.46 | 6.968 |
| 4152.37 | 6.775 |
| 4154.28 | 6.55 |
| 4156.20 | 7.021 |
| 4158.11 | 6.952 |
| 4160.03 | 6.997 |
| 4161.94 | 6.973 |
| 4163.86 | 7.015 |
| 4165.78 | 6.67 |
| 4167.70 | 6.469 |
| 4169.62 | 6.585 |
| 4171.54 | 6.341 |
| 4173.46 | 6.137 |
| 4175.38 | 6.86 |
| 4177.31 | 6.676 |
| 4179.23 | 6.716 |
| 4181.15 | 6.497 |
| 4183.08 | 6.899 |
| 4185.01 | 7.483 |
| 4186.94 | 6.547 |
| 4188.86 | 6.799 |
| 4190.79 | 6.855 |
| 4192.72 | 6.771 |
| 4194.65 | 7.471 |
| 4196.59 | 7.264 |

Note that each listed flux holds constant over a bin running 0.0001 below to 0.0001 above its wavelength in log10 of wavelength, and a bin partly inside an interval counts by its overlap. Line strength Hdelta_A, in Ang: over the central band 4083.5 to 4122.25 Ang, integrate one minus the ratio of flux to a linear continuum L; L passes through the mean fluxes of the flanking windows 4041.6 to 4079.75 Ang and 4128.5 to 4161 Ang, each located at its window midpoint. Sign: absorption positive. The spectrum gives -1.5 Ang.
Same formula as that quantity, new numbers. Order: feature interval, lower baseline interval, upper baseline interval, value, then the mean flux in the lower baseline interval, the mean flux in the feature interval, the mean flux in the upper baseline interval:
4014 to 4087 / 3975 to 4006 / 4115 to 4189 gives -4.6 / 6.37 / 7.02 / 7.01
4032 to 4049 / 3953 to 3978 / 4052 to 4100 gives -3.6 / 3.78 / 7.12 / 6.88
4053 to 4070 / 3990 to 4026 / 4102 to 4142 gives 1.7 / 7.14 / 6.46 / 7.26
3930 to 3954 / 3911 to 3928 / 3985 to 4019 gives 7.8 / 4.63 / 3.6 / 6.97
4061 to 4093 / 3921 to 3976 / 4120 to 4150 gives -4.0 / 3.62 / 6.91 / 7.27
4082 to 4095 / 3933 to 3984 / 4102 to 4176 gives -3.0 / 3.98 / 7.58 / 7.03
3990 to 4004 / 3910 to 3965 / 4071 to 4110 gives -4.5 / 4.09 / 6.88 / 6.99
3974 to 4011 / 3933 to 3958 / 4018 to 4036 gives -3.1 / 4.06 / 6.39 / 7.22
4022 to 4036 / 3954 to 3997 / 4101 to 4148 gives -3.1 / 4.89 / 6.99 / 7.18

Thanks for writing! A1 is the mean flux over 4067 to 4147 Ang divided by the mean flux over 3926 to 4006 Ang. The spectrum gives 1.5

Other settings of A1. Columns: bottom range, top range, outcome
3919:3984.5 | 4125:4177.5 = 1.78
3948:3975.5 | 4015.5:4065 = 1.78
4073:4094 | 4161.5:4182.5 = 0.92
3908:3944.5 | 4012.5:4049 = 1.91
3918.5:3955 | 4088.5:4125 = 1.88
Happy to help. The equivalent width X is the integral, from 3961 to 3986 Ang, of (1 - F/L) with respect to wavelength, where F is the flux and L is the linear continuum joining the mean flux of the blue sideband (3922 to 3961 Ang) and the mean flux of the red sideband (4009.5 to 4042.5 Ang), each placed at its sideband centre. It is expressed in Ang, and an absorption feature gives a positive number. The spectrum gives 5.7 Ang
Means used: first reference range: 3.83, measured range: 4.05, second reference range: 7.33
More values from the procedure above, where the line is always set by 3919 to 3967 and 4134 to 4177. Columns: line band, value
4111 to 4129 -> -3.18 Ang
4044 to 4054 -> -3.12 Ang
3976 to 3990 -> -4.96 Ang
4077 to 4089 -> -2.92 Ang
